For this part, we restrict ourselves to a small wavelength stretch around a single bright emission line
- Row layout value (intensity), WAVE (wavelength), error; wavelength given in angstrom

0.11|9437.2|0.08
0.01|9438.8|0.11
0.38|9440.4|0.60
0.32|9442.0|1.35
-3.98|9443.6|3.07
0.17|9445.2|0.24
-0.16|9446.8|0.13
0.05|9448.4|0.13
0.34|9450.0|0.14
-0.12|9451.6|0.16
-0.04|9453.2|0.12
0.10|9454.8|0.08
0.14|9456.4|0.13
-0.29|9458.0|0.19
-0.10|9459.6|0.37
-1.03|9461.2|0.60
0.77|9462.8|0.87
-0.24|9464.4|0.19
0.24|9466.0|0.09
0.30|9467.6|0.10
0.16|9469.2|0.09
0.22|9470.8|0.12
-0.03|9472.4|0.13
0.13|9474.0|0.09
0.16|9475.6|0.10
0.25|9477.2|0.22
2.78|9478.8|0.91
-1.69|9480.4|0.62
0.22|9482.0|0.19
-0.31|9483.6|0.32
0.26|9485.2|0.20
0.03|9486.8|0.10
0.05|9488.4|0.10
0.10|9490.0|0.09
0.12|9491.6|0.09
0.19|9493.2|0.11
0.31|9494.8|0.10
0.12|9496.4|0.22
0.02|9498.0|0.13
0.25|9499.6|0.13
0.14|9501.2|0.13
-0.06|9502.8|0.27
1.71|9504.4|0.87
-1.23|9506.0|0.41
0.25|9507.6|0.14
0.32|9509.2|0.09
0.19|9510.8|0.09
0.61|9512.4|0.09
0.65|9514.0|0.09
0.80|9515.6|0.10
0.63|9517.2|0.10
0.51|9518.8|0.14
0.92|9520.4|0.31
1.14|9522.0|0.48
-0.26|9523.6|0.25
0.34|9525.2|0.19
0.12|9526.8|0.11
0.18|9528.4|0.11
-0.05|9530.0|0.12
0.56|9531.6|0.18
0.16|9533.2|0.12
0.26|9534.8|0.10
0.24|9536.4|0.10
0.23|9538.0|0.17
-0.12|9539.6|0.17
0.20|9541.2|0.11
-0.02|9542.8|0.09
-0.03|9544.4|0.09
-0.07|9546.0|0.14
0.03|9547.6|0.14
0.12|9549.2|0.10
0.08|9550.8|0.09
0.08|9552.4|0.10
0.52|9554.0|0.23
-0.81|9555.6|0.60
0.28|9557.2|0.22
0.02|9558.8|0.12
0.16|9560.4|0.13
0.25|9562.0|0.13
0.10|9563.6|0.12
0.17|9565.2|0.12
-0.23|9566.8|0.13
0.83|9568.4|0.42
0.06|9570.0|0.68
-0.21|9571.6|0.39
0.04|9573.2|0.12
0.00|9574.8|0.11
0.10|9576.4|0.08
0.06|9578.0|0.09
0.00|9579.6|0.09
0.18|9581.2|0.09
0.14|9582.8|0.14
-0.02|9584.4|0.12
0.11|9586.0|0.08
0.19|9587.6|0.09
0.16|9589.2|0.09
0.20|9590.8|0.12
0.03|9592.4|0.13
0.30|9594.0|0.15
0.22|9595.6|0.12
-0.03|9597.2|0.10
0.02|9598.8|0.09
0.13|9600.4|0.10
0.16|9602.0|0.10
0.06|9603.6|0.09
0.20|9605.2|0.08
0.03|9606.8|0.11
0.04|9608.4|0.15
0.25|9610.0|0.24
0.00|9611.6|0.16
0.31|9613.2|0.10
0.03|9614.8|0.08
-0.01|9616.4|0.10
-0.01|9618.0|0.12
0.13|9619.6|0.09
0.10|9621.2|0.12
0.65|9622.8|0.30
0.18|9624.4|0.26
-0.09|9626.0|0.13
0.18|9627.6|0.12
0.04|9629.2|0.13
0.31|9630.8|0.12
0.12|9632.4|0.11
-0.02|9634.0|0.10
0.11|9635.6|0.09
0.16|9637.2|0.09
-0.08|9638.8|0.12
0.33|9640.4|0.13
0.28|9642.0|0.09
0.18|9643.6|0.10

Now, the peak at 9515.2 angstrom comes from H-gamma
